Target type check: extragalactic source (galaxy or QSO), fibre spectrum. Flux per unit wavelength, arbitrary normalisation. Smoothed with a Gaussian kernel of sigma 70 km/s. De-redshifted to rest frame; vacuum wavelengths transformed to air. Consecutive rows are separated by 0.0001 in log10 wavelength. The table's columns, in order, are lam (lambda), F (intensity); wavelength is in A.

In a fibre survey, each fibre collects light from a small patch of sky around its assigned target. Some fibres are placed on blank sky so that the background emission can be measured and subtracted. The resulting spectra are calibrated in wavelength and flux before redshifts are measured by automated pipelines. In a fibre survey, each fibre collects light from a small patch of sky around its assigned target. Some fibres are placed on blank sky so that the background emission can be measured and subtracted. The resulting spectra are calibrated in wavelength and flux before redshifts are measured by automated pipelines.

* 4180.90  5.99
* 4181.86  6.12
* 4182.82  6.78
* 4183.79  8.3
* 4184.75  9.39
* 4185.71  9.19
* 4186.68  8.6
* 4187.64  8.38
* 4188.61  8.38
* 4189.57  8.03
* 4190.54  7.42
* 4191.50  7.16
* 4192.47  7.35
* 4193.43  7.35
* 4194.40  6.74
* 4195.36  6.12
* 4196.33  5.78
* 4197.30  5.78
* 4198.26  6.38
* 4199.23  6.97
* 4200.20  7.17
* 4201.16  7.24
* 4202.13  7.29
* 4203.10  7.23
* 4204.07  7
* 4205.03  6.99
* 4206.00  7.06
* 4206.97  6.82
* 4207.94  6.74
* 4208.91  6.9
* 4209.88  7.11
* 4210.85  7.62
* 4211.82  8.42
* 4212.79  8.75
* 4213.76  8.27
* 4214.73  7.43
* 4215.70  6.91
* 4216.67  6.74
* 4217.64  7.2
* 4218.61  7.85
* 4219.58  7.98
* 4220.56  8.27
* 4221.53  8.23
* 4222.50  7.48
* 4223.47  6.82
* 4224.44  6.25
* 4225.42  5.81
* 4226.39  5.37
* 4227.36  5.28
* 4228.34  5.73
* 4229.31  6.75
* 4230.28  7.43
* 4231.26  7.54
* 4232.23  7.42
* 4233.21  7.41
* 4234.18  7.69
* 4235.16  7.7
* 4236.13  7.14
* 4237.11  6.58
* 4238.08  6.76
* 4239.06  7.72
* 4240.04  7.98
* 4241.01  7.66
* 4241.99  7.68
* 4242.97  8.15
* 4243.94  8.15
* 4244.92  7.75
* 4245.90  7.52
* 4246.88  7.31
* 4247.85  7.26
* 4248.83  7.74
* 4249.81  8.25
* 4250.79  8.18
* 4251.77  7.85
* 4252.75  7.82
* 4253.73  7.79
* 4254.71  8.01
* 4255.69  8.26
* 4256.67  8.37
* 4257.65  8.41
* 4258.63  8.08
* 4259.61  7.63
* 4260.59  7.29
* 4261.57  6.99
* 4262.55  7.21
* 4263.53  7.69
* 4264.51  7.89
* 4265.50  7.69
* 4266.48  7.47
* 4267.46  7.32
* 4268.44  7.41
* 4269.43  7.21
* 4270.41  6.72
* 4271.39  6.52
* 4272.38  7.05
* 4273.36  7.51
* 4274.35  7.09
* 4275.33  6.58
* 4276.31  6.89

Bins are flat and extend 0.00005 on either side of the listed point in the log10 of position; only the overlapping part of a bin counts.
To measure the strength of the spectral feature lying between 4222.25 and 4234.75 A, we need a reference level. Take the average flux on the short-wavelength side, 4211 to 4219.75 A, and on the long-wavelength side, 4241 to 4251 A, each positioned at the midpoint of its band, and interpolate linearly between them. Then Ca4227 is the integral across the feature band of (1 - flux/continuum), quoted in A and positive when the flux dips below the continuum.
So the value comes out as 1.7 A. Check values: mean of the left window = 7.72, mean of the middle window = 6.68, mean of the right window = 7.78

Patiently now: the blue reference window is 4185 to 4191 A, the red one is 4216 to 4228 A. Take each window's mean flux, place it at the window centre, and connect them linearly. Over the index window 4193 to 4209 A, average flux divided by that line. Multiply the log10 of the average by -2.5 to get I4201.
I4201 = 0.15 mag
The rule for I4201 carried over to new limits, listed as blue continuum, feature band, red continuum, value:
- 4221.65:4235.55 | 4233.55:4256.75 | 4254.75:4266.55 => -0.059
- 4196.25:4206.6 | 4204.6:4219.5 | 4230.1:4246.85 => -0.053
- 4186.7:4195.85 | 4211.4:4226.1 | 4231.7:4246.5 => 0.009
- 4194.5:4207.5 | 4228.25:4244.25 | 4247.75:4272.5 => -0.020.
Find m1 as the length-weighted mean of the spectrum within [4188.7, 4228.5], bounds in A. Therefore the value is 7.07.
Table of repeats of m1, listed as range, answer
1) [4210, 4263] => 7.48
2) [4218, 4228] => 6.92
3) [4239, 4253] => 7.8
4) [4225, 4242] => 6.97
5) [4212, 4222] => 7.78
